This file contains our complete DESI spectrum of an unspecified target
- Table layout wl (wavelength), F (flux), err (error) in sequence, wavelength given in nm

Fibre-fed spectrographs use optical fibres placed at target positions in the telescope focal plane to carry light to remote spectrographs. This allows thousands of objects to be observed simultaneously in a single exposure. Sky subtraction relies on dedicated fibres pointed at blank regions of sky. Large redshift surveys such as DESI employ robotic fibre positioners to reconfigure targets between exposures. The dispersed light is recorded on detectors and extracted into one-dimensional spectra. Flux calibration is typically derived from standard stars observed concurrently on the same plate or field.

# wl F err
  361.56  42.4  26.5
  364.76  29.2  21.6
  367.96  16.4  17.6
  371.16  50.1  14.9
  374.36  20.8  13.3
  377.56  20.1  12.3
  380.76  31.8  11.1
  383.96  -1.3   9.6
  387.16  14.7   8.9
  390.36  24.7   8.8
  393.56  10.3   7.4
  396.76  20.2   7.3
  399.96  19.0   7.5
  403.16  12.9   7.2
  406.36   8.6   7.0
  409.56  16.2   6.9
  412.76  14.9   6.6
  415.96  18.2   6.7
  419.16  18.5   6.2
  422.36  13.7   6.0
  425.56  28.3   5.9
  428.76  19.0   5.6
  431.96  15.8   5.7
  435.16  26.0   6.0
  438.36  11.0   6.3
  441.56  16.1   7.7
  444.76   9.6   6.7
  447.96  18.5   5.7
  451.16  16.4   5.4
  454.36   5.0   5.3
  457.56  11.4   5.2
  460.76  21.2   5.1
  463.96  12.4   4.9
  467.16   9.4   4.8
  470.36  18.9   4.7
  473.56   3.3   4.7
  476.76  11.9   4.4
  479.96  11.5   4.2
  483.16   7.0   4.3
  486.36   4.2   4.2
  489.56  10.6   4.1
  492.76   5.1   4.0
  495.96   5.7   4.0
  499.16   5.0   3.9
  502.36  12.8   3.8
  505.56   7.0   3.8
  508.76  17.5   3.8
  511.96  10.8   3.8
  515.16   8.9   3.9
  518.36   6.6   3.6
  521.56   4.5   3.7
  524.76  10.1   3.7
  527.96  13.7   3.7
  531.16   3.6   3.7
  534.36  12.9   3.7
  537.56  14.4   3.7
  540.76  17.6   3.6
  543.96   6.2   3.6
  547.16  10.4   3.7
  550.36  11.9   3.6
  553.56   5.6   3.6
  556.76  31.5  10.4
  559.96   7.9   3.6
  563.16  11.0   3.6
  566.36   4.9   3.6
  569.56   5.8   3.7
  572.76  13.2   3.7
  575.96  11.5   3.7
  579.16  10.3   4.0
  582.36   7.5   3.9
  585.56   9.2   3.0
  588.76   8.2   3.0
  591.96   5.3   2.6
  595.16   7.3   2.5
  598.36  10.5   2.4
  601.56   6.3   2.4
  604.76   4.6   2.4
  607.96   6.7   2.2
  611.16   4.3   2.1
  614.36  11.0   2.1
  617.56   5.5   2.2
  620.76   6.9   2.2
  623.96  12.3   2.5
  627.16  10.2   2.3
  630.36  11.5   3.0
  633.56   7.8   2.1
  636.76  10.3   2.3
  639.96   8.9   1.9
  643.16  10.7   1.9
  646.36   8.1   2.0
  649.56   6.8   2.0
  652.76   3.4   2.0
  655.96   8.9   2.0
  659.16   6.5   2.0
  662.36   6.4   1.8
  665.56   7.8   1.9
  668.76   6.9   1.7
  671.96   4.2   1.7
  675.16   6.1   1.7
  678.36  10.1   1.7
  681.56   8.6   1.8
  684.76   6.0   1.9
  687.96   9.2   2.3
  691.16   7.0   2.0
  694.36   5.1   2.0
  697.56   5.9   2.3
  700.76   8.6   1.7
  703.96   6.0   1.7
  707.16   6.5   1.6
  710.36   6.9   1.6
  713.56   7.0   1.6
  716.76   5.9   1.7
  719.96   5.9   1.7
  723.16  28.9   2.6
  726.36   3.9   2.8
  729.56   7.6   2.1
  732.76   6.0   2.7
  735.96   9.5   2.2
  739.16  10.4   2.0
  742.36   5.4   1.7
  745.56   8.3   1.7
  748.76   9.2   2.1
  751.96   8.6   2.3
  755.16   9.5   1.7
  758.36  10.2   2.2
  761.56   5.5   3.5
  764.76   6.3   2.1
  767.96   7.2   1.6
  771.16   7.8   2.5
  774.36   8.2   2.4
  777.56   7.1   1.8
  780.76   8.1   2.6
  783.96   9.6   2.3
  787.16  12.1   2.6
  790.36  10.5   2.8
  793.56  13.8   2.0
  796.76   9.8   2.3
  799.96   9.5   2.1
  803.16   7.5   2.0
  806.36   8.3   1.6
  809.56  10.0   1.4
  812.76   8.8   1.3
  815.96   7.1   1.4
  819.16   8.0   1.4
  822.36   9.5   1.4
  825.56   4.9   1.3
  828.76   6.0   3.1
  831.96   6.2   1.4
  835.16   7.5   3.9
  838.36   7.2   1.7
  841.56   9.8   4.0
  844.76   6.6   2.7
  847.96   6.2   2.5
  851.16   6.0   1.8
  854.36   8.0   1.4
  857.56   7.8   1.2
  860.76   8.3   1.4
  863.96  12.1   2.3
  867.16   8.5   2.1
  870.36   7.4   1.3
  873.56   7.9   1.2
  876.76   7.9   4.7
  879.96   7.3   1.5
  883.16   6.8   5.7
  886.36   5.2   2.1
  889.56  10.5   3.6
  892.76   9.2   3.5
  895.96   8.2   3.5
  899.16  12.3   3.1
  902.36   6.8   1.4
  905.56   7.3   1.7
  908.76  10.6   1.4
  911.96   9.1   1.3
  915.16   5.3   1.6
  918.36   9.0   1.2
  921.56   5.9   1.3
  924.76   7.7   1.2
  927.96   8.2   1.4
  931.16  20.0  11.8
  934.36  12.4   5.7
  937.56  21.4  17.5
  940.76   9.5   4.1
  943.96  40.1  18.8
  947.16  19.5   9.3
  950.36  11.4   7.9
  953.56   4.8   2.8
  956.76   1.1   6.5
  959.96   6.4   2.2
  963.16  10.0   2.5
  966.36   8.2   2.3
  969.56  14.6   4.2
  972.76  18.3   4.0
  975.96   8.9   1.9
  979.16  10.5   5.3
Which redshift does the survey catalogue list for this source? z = 0.94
